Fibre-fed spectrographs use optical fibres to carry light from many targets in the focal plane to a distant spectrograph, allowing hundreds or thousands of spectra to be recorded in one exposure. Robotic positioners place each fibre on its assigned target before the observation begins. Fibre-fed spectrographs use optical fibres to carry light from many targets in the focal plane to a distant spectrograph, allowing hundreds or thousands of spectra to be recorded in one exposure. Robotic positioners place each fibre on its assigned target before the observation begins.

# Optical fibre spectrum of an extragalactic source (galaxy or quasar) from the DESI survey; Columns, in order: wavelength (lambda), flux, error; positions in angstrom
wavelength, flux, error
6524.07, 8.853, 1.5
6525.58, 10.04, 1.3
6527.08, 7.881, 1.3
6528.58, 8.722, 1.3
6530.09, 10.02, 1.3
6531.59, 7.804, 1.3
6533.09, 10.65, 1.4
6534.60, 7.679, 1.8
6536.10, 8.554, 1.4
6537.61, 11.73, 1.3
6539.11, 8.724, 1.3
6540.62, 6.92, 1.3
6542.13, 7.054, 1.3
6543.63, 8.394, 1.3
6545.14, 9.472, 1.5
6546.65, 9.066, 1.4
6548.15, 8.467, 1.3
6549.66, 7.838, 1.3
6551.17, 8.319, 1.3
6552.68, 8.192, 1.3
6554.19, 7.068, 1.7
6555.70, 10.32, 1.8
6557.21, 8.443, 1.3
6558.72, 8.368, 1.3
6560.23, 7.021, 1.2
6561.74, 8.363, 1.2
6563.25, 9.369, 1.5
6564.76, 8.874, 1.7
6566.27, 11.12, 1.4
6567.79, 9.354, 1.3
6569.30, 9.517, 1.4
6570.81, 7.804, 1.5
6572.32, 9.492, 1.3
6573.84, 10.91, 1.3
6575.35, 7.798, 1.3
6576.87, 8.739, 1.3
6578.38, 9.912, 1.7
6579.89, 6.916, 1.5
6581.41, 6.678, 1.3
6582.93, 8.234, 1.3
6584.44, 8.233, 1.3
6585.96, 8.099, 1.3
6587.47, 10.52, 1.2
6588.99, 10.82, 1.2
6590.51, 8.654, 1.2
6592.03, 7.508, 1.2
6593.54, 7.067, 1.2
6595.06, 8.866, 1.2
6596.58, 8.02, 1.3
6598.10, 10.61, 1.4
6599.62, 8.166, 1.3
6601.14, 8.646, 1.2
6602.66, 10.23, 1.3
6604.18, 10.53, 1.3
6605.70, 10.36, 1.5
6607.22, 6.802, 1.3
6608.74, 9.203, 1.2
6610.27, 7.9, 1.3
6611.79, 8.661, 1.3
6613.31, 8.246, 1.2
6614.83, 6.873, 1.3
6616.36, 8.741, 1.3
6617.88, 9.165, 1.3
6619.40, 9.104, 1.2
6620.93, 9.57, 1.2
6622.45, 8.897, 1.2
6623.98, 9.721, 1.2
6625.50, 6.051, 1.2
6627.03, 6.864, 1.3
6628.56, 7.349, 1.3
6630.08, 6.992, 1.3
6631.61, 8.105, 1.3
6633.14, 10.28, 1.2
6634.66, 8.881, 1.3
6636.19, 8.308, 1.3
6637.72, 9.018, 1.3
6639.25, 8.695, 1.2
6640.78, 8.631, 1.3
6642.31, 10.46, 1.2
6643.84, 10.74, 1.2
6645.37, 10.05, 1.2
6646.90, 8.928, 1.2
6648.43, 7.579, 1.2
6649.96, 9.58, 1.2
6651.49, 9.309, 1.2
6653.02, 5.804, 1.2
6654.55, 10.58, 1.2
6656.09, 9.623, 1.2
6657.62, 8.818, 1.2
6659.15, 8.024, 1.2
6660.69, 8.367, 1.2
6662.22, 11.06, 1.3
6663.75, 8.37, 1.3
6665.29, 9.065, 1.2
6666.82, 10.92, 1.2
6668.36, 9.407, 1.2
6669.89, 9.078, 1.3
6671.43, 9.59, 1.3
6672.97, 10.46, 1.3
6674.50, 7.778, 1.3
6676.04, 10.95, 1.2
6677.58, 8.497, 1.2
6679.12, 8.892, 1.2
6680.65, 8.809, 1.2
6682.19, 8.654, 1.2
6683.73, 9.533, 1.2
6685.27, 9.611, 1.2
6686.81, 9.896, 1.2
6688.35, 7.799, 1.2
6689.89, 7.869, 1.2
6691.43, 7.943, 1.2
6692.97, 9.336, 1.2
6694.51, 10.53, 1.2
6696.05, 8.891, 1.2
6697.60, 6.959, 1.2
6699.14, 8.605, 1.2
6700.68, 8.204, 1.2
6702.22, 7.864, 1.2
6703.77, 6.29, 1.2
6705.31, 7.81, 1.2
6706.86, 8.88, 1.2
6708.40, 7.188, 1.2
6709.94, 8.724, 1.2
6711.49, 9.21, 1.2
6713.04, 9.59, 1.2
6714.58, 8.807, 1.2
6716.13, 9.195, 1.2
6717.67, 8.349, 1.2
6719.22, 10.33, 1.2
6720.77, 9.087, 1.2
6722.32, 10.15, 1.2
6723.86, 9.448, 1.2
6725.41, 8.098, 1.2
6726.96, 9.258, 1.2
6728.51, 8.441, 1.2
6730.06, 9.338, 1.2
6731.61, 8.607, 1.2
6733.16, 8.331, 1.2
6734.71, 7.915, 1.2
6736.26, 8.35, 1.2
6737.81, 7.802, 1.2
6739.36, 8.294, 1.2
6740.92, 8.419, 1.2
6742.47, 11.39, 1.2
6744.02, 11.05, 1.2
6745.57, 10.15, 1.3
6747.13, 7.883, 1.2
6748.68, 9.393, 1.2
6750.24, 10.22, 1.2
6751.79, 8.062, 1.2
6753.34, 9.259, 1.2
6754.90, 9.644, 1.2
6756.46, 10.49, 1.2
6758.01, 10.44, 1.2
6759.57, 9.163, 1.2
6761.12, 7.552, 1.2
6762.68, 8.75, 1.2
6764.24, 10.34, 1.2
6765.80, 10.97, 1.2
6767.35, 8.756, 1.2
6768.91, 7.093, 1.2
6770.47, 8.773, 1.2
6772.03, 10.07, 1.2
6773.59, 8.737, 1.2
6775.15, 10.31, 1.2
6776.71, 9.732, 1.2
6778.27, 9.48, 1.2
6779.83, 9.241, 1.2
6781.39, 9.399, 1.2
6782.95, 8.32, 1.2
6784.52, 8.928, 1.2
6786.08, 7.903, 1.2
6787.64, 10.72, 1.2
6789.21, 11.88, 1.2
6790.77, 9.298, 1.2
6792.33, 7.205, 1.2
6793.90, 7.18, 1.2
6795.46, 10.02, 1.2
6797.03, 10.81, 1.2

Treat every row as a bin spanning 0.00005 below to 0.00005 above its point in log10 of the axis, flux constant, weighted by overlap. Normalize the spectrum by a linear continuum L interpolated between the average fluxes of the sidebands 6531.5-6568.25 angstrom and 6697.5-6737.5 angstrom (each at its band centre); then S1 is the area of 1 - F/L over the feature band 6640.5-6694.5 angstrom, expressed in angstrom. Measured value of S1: -3.4 angstrom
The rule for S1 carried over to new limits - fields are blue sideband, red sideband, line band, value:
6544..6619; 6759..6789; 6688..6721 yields 1.9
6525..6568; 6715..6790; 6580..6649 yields 1.8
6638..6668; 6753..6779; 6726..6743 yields 1.2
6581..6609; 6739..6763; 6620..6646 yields 0.7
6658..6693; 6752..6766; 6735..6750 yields 0.4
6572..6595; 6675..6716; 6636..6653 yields -0.9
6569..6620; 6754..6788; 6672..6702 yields 0.4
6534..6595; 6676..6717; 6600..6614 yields -0.5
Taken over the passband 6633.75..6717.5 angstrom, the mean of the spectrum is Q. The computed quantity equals 8.92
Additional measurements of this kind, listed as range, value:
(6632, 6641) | 8.95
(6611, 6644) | 8.57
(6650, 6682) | 9.17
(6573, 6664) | 8.75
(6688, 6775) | 8.91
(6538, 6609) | 8.72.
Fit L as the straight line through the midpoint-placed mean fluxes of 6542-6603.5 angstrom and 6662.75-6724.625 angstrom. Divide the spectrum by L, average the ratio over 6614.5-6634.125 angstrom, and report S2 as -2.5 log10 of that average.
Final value 0.06 mag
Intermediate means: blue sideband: 8.72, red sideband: 8.92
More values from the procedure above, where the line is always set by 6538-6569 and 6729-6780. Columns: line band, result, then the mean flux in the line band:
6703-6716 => 0.09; 8.36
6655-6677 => -0.06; 9.4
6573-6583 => 0.02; 8.47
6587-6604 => -0.04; 9.03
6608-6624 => 0.01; 8.69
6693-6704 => 0.08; 8.36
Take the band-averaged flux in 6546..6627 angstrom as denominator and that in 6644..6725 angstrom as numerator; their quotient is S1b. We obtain 1.03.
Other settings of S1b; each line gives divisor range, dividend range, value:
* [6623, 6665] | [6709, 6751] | 1.04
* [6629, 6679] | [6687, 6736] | 0.95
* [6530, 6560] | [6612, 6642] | 0.98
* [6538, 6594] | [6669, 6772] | 1.04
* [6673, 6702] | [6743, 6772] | 1.06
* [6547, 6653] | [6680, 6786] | 1.03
